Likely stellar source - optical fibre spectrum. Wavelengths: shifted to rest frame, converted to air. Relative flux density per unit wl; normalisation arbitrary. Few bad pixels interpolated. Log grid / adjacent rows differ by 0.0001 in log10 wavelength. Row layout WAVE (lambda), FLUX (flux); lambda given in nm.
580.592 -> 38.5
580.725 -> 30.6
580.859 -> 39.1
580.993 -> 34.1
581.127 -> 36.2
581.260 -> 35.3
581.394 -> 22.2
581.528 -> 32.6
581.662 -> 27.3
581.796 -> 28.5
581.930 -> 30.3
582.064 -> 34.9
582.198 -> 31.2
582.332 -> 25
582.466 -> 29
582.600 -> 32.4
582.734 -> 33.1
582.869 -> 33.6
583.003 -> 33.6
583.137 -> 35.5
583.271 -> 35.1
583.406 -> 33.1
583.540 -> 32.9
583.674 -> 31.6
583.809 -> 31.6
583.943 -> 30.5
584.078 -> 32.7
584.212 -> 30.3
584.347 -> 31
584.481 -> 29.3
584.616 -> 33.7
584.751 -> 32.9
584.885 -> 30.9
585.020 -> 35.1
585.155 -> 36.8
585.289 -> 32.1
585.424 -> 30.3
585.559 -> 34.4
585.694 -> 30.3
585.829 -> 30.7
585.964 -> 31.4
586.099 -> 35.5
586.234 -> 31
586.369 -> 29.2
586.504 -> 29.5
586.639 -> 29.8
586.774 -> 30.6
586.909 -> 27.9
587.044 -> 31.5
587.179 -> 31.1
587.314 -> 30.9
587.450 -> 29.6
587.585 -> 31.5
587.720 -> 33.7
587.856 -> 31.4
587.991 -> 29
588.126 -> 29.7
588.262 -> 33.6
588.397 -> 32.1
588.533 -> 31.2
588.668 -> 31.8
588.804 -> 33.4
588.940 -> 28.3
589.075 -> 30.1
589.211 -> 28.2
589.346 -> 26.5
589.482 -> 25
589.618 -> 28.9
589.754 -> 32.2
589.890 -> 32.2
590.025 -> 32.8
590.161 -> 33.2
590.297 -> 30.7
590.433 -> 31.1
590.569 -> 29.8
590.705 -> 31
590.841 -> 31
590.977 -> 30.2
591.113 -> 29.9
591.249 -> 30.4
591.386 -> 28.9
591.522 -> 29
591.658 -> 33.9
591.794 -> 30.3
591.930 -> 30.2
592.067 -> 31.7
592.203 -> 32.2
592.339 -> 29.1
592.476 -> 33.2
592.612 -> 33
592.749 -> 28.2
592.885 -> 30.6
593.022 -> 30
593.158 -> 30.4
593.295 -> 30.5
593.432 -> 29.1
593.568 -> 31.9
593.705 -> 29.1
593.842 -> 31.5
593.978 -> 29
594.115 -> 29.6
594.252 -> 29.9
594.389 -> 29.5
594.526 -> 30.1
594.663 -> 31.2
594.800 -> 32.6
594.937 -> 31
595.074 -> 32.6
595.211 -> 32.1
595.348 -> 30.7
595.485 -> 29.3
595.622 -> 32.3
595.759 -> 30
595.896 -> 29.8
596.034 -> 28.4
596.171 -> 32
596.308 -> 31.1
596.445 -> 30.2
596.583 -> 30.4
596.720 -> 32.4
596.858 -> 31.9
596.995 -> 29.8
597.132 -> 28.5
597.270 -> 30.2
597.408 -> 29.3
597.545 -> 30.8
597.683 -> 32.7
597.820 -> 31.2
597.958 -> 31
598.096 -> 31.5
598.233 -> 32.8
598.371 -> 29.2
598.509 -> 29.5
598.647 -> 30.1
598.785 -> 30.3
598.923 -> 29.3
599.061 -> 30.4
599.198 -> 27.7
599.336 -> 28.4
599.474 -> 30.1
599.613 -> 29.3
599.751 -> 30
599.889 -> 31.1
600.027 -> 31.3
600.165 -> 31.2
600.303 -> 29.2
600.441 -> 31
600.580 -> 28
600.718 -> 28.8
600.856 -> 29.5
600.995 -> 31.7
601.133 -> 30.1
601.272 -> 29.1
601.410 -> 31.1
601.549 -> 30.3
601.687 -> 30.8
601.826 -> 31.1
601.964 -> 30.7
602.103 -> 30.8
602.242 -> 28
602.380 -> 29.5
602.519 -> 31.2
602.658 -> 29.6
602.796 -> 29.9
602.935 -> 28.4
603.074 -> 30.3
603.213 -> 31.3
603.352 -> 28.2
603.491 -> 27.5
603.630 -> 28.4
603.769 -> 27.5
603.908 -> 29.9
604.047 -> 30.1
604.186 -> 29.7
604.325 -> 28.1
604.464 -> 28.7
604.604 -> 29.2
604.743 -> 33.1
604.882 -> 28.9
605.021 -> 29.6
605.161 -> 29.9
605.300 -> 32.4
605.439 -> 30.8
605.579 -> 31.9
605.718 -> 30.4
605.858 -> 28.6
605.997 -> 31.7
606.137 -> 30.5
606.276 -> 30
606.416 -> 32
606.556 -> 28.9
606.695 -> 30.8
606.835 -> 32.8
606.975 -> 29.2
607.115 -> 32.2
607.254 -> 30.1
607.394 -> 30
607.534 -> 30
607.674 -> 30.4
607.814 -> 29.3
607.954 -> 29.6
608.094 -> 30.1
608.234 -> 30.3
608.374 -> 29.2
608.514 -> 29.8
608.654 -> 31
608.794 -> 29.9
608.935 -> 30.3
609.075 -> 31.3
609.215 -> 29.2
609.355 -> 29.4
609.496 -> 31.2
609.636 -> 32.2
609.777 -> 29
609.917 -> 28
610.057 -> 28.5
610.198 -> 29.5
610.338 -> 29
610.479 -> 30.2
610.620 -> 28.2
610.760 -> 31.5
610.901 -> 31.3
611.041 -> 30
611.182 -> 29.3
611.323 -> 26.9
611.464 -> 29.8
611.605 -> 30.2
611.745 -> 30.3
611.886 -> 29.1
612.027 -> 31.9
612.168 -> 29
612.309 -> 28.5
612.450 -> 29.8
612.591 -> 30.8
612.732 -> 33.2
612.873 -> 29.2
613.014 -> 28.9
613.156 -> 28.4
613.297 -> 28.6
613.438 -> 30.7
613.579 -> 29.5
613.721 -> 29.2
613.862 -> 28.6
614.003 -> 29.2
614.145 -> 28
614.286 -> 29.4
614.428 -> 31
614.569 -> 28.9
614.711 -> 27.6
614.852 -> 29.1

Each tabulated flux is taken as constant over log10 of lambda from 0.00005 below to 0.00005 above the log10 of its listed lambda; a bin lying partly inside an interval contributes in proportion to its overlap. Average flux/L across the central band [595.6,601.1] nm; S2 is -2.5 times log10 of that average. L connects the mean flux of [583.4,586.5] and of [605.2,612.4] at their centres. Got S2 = 0.02 mag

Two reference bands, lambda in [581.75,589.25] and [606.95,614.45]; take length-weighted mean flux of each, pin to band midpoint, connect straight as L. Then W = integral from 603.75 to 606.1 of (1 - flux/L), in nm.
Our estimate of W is 0.01 nm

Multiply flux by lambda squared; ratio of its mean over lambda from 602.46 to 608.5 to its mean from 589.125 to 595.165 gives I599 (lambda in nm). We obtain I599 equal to 1.0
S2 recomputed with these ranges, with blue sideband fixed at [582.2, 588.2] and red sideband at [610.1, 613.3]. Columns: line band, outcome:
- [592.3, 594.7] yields 0.02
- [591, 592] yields 0.03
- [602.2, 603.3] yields 0.02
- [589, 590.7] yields 0.04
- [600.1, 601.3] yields 0.02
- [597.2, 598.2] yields -0.01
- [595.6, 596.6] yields 0.01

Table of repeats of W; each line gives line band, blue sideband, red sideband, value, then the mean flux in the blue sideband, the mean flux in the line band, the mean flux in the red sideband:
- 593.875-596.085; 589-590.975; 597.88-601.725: -0.029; 30.2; 30.5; 30.1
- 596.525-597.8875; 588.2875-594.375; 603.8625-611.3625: -0.017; 30.5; 30.7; 30.1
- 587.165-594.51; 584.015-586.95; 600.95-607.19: 0.148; 31.6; 30.6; 30.1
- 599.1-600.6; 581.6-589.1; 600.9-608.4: 0.030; 31.5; 29.8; 30.1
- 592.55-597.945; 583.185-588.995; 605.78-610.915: 0.072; 31.6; 30.6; 30.1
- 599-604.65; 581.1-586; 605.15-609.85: 0.196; 31.8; 29.7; 30.4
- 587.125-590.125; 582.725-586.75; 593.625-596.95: 0.097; 32.2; 30.6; 30.7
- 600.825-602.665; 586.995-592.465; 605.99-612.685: 0.001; 30.7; 30.3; 30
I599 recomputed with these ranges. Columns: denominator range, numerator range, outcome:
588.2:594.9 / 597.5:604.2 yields 1.01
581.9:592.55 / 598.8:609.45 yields 1.02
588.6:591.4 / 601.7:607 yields 1.04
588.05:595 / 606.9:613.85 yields 1.04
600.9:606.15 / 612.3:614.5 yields 1.02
